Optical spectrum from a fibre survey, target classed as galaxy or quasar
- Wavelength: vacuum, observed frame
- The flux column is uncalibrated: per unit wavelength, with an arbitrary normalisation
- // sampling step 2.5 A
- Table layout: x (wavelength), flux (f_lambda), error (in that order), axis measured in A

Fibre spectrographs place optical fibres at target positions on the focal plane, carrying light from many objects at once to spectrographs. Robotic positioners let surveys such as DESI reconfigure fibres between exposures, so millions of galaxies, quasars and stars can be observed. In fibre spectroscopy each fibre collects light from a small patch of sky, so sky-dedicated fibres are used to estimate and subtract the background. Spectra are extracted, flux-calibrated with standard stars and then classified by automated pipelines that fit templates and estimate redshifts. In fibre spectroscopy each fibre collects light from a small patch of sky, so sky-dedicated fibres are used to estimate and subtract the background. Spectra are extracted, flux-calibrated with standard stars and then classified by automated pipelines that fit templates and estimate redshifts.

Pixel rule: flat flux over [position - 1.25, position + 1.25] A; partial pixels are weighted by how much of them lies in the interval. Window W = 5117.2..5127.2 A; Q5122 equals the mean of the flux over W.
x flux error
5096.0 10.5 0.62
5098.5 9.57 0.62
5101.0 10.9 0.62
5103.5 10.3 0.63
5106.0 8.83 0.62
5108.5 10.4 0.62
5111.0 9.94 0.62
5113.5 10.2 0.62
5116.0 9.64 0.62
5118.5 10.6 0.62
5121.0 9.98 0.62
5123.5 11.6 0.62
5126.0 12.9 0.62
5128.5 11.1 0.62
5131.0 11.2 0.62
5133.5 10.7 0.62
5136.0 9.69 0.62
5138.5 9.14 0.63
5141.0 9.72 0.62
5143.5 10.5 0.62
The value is 11.3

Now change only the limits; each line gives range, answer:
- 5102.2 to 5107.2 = 9.59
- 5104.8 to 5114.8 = 9.85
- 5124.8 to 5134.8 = 11.5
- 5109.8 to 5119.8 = 10.1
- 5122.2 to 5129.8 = 11.8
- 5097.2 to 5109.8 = 10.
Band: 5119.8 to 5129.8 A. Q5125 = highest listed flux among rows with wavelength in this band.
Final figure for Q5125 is 12.9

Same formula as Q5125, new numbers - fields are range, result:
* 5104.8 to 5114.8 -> 10.4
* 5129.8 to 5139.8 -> 11.2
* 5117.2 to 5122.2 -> 10.6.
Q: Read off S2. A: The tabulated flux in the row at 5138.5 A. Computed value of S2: 9.14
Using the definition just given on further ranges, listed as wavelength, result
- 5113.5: 10.2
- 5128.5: 11.1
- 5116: 9.64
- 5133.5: 10.7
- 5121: 9.98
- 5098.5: 9.57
